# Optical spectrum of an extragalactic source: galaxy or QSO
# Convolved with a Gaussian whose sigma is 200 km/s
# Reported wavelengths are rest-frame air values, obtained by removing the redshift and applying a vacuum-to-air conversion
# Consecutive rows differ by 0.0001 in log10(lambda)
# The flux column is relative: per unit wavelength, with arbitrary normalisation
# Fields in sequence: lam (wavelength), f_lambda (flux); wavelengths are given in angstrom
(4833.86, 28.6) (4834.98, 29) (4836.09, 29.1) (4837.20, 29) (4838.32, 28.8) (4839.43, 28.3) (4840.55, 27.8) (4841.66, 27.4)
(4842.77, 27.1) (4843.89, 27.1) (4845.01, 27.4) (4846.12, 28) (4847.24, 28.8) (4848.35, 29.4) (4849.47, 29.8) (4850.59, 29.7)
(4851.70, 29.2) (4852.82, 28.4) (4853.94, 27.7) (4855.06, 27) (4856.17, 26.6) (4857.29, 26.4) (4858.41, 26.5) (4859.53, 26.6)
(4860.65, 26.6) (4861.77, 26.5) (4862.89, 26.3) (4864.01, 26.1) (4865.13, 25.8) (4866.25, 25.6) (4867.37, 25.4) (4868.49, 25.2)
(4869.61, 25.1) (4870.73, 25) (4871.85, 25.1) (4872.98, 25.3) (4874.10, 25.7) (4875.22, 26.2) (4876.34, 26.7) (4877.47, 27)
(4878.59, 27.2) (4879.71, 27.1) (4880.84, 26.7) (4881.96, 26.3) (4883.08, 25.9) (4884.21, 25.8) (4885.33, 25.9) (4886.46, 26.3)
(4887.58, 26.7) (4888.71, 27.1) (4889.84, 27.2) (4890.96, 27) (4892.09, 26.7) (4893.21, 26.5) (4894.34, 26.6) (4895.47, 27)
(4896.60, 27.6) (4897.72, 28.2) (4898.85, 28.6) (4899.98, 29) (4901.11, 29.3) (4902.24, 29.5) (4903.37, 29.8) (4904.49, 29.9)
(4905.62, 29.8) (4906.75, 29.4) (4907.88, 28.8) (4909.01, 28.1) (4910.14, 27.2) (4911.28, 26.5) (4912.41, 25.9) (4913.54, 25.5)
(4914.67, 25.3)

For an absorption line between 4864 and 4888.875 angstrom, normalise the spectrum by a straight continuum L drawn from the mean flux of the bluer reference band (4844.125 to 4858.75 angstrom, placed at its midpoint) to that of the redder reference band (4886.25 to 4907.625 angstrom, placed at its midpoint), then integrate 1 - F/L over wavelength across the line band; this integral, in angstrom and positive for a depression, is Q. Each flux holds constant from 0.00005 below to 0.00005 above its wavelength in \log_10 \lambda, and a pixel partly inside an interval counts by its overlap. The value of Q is 1.8 angstrom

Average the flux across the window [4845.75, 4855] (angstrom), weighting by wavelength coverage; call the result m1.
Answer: 28.8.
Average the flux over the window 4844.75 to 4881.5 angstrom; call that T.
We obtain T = 26.8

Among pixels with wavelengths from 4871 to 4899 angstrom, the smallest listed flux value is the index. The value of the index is 25.1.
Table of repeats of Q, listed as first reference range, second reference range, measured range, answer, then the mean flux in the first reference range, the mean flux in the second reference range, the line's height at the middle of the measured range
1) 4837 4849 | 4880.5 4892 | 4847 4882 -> 0.7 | 28.1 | 26.5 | 27.3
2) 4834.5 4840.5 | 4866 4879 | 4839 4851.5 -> -0.1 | 28.7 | 25.8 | 28.1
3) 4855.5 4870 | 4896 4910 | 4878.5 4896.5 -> 0.8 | 26.1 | 29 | 27.8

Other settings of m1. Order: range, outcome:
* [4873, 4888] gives 26.4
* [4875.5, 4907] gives 27.5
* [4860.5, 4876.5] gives 25.7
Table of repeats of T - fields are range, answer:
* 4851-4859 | 27.5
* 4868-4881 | 26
